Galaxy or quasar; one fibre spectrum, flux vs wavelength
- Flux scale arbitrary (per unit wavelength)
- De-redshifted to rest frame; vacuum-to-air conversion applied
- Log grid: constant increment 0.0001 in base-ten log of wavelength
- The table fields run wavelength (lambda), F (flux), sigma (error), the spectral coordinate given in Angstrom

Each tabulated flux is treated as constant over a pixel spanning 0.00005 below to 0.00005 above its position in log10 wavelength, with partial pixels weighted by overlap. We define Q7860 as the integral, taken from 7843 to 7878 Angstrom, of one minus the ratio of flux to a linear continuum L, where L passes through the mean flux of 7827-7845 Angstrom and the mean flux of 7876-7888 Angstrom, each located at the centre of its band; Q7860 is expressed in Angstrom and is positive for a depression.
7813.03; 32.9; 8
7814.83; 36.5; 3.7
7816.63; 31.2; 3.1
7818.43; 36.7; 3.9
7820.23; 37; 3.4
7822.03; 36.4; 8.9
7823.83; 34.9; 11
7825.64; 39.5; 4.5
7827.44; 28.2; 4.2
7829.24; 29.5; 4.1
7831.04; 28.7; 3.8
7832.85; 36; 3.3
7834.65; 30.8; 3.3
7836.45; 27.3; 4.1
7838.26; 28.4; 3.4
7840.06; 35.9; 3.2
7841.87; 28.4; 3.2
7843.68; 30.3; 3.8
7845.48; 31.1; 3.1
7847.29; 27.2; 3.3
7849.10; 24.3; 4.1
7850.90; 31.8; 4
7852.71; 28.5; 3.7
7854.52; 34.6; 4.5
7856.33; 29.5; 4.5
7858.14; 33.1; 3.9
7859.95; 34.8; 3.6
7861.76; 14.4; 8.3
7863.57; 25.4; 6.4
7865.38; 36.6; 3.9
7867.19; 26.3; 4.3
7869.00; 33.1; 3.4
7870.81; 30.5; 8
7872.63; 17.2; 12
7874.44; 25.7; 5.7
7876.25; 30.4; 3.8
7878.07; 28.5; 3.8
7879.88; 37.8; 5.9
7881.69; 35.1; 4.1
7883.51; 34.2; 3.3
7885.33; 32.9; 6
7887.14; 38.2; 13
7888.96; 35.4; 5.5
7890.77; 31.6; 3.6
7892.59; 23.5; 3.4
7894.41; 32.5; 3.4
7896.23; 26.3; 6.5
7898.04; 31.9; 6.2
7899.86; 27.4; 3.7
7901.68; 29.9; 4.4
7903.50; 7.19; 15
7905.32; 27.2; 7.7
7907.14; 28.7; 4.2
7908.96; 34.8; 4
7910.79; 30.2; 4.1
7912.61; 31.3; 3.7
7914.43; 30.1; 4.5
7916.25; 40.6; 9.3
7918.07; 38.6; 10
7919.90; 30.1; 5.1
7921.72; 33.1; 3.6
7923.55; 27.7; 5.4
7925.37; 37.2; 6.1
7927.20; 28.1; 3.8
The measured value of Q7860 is 4.0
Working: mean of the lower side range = 30.4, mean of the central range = 28.7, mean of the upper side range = 34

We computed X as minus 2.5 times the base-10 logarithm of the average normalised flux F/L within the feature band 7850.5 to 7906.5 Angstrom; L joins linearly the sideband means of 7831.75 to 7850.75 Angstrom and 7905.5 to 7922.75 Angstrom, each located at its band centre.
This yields 0.07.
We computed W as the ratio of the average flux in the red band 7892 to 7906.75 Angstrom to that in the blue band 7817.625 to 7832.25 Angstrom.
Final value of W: 0.76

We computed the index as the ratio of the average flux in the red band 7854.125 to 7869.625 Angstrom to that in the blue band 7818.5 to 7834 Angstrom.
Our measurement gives 0.87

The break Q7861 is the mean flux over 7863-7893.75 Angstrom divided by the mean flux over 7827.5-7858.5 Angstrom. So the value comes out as 1.0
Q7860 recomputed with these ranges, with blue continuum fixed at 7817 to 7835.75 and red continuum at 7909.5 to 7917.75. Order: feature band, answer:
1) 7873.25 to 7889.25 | 0.38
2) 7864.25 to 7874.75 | 1.65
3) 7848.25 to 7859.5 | 1.03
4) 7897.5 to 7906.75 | 2.45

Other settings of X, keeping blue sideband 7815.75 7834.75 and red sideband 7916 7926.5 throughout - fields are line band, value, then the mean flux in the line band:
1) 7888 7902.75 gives 0.15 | 29.6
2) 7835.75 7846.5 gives 0.12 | 30.2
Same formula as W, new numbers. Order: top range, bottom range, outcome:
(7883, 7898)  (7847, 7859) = 1.06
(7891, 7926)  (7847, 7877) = 1.05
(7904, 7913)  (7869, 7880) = 1.04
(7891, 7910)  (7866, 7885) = 0.90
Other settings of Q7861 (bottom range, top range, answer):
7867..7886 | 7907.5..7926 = 1.10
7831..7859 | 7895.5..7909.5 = 0.87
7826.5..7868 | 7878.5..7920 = 1.05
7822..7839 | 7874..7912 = 0.95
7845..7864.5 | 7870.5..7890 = 1.10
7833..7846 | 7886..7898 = 1.02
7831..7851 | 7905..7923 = 1.08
